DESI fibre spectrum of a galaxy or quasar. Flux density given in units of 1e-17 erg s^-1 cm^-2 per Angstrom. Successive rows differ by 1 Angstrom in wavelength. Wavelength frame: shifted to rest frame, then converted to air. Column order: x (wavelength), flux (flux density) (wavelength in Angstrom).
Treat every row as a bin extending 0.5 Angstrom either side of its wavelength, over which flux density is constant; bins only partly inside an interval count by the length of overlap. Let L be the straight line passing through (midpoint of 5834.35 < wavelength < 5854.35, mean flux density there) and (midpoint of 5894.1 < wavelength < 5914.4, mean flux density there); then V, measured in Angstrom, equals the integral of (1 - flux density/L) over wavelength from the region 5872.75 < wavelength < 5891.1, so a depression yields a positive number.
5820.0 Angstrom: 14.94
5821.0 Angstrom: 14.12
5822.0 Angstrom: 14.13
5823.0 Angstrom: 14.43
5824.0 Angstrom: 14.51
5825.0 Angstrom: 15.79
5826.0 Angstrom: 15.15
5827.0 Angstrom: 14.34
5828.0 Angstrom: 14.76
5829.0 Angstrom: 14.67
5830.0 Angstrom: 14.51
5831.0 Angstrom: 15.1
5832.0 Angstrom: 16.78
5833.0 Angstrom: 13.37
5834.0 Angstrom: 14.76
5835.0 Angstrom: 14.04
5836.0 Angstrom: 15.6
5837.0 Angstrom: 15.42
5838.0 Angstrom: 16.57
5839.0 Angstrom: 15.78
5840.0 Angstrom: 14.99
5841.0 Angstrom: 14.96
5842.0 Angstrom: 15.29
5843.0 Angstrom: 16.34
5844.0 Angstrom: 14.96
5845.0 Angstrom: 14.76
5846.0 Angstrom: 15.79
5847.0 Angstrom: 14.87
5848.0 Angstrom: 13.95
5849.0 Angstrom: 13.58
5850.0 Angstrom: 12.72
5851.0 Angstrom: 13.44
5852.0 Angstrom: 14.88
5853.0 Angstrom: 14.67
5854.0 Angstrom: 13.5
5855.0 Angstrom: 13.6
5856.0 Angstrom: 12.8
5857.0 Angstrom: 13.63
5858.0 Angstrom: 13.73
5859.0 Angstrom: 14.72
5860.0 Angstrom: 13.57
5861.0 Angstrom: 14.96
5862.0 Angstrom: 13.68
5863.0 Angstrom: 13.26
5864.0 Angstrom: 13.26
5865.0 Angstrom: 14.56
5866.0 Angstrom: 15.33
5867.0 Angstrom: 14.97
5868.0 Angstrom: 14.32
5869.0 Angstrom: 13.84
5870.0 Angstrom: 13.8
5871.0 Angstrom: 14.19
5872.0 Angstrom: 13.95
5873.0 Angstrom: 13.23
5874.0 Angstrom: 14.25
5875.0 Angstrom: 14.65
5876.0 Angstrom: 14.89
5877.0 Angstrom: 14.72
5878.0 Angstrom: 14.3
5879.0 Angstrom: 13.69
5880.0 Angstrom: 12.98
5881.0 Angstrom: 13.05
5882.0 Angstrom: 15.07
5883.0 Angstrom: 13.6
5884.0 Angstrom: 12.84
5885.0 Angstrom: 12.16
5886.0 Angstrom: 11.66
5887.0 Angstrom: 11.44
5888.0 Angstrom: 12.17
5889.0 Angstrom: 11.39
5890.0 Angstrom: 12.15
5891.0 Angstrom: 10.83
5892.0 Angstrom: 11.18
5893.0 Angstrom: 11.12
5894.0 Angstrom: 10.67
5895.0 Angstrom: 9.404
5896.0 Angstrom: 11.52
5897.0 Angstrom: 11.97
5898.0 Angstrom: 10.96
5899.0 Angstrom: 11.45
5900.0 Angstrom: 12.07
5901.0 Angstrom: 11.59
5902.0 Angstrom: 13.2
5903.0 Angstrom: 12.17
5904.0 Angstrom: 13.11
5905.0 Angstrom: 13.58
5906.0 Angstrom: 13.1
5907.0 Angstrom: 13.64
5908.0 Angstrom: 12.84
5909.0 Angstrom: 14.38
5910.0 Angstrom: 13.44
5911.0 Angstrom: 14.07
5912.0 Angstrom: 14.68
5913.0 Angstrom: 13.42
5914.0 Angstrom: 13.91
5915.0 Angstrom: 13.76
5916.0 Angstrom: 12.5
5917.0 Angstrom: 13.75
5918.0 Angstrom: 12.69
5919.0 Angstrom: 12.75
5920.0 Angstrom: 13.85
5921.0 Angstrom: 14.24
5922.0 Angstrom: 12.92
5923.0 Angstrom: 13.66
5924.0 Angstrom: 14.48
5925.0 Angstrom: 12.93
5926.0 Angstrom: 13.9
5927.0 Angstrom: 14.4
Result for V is 0.4 Angstrom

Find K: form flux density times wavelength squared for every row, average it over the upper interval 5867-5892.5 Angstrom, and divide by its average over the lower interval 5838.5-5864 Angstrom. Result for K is 0.9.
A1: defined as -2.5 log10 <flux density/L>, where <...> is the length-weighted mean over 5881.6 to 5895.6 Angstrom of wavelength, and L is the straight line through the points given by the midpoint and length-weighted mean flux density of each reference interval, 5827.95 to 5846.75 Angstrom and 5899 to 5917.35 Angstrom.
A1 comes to 0.17 mag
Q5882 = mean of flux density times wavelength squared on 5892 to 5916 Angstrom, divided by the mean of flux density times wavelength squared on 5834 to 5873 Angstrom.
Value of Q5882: 0.89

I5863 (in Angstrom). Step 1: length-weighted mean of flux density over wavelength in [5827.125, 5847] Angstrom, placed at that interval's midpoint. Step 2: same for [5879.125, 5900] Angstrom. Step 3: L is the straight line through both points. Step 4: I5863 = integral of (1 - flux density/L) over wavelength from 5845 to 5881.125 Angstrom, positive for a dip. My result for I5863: -1.4 Angstrom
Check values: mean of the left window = 15.2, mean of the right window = 11.9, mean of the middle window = 14.1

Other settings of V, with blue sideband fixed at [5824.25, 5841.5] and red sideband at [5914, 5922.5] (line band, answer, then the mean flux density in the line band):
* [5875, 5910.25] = 3.4 Angstrom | 12.5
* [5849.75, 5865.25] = 0.8 Angstrom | 13.8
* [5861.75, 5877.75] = 0.2 Angstrom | 14.2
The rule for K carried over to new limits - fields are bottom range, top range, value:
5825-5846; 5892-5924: 0.87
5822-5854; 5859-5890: 0.93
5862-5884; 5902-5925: 0.97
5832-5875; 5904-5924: 0.96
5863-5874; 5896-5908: 0.89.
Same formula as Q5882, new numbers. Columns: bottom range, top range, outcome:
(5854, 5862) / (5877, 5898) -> 0.89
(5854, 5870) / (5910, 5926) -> 0.99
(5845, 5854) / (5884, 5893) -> 0.83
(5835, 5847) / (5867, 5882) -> 0.92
